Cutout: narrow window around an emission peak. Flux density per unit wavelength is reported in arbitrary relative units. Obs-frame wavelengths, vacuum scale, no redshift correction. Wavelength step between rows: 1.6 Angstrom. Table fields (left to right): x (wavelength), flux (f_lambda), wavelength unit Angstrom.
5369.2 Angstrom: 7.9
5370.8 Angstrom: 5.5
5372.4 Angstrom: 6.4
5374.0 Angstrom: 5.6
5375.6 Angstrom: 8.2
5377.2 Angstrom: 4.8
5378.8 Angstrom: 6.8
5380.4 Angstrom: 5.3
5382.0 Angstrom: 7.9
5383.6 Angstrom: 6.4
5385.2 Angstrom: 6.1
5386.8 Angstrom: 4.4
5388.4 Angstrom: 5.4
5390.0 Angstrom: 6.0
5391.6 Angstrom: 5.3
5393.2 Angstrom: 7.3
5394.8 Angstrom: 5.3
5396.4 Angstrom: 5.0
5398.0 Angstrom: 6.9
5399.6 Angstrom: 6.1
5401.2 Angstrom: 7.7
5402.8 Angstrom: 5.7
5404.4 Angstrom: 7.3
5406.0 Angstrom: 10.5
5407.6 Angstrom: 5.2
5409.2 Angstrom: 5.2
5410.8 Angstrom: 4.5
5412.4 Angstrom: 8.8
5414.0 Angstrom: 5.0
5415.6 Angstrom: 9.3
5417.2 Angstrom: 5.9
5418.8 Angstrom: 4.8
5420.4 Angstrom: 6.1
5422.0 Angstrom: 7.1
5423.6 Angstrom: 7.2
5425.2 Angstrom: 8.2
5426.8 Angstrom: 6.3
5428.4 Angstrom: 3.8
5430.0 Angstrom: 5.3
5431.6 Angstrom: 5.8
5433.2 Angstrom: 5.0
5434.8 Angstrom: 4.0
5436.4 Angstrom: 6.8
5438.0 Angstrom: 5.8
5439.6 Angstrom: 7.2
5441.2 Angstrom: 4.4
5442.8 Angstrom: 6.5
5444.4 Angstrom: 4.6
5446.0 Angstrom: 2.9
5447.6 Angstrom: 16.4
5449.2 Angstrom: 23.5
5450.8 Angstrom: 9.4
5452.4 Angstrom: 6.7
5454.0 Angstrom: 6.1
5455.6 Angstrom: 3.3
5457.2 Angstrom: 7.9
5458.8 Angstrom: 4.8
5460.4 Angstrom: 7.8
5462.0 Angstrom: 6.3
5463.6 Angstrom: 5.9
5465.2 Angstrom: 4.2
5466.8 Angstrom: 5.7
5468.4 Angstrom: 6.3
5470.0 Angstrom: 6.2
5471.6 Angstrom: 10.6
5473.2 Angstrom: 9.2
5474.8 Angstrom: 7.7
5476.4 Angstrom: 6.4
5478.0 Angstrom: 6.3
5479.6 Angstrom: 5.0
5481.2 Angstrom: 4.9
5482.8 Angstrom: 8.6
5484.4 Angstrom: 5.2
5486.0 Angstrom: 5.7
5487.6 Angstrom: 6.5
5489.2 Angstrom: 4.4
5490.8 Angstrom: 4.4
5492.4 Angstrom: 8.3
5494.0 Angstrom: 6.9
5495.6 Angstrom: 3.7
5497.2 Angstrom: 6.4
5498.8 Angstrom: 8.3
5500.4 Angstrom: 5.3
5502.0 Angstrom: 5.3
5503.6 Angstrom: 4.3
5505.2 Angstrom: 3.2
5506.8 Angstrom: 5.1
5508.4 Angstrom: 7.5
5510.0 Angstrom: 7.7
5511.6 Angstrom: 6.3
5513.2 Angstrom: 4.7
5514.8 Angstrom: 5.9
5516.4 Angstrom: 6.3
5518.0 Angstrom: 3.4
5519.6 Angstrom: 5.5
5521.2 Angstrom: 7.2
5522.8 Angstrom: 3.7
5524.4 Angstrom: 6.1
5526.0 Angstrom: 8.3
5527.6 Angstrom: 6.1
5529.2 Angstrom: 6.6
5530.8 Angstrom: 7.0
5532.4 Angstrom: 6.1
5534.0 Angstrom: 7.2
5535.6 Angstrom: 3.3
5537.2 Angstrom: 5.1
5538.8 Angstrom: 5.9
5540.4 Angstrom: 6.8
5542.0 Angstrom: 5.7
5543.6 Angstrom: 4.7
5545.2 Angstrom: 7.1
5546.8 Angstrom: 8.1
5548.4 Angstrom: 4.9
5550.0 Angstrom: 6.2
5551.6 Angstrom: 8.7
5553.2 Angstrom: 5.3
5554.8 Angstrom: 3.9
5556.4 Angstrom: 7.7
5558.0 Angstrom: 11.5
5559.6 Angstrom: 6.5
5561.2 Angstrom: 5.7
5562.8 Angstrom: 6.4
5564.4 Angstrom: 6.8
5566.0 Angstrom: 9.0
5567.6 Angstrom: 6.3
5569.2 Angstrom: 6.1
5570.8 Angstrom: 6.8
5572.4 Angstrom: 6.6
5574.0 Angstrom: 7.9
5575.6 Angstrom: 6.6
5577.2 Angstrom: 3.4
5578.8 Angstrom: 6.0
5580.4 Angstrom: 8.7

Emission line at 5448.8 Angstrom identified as H-beta 4861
